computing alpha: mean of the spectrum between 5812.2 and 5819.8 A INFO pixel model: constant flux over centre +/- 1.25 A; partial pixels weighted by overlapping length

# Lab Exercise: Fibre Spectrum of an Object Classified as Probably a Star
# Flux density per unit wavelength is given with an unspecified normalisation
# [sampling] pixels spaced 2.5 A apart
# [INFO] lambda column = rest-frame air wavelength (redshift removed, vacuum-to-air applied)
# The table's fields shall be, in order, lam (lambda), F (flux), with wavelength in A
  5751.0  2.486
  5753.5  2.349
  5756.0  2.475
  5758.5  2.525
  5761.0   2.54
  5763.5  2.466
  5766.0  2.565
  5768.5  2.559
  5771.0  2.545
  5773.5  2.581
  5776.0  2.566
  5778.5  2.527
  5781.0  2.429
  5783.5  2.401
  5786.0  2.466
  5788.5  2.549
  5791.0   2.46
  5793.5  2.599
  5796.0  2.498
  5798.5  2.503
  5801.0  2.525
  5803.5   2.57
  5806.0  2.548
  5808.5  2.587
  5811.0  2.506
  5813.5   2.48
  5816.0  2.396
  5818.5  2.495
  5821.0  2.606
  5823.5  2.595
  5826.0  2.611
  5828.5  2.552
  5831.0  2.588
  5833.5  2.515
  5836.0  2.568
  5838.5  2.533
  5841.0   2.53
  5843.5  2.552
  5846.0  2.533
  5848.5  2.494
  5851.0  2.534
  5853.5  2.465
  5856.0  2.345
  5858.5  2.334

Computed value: 2.46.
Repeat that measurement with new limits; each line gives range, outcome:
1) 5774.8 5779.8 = 2.55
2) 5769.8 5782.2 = 2.53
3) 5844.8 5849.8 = 2.51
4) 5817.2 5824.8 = 2.56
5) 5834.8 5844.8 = 2.55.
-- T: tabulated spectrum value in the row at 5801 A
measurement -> 2.525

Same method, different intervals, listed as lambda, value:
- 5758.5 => 2.525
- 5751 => 2.486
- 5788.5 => 2.549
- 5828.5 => 2.552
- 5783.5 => 2.401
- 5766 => 2.565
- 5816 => 2.396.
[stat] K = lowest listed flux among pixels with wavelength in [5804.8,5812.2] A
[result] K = 2.506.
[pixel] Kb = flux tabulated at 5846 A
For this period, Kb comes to 2.533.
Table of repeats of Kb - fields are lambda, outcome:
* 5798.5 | 2.503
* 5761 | 2.54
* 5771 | 2.545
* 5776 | 2.566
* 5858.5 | 2.334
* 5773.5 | 2.581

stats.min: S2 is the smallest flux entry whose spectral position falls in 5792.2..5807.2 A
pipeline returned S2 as 2.498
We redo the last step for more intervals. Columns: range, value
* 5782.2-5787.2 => 2.401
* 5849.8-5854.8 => 2.465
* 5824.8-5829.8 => 2.552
